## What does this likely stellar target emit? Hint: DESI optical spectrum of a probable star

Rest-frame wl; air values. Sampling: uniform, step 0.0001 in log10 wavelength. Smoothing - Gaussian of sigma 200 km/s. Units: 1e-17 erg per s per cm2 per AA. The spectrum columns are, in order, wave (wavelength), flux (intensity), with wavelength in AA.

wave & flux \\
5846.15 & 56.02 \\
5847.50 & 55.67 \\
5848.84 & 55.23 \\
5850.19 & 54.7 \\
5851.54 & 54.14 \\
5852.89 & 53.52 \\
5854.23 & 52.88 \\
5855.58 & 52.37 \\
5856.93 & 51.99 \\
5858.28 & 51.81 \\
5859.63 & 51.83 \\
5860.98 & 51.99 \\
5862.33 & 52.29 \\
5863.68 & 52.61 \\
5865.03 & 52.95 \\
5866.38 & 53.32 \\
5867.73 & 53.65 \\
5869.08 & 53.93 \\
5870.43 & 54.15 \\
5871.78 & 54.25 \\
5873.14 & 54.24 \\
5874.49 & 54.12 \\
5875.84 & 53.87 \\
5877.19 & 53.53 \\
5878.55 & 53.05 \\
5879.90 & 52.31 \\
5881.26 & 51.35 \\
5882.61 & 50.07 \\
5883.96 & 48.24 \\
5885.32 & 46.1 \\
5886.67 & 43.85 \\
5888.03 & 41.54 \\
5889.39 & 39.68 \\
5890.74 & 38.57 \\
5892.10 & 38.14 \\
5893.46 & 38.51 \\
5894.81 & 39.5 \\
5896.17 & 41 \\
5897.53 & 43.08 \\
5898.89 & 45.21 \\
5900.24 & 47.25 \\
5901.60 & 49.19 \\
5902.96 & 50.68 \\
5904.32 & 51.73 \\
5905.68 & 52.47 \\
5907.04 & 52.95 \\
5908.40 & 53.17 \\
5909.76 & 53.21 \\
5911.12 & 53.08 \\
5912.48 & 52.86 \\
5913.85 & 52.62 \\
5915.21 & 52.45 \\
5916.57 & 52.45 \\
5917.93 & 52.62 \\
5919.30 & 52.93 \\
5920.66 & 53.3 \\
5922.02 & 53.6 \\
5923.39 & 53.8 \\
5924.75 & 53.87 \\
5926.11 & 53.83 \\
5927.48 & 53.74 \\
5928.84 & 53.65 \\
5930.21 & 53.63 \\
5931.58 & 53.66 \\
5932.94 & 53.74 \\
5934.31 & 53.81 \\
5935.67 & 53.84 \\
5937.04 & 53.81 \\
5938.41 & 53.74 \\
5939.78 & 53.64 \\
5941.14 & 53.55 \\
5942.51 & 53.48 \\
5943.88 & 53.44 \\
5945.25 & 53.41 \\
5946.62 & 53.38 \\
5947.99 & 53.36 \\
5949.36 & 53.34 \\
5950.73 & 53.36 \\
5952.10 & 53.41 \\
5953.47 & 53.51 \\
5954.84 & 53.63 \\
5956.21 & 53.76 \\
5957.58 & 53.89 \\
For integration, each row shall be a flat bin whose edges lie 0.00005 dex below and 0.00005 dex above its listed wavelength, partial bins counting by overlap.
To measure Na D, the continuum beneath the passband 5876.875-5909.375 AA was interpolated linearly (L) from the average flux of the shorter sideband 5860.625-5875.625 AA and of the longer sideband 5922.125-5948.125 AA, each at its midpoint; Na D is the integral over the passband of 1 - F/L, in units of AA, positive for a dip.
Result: 4.1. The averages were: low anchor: 53.5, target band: 46.7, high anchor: 53.6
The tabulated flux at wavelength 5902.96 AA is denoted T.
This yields 50.68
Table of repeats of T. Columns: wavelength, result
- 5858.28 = 51.81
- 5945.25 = 53.41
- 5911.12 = 53.08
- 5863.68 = 52.61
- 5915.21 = 52.45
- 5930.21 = 53.63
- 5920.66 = 53.3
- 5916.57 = 52.45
